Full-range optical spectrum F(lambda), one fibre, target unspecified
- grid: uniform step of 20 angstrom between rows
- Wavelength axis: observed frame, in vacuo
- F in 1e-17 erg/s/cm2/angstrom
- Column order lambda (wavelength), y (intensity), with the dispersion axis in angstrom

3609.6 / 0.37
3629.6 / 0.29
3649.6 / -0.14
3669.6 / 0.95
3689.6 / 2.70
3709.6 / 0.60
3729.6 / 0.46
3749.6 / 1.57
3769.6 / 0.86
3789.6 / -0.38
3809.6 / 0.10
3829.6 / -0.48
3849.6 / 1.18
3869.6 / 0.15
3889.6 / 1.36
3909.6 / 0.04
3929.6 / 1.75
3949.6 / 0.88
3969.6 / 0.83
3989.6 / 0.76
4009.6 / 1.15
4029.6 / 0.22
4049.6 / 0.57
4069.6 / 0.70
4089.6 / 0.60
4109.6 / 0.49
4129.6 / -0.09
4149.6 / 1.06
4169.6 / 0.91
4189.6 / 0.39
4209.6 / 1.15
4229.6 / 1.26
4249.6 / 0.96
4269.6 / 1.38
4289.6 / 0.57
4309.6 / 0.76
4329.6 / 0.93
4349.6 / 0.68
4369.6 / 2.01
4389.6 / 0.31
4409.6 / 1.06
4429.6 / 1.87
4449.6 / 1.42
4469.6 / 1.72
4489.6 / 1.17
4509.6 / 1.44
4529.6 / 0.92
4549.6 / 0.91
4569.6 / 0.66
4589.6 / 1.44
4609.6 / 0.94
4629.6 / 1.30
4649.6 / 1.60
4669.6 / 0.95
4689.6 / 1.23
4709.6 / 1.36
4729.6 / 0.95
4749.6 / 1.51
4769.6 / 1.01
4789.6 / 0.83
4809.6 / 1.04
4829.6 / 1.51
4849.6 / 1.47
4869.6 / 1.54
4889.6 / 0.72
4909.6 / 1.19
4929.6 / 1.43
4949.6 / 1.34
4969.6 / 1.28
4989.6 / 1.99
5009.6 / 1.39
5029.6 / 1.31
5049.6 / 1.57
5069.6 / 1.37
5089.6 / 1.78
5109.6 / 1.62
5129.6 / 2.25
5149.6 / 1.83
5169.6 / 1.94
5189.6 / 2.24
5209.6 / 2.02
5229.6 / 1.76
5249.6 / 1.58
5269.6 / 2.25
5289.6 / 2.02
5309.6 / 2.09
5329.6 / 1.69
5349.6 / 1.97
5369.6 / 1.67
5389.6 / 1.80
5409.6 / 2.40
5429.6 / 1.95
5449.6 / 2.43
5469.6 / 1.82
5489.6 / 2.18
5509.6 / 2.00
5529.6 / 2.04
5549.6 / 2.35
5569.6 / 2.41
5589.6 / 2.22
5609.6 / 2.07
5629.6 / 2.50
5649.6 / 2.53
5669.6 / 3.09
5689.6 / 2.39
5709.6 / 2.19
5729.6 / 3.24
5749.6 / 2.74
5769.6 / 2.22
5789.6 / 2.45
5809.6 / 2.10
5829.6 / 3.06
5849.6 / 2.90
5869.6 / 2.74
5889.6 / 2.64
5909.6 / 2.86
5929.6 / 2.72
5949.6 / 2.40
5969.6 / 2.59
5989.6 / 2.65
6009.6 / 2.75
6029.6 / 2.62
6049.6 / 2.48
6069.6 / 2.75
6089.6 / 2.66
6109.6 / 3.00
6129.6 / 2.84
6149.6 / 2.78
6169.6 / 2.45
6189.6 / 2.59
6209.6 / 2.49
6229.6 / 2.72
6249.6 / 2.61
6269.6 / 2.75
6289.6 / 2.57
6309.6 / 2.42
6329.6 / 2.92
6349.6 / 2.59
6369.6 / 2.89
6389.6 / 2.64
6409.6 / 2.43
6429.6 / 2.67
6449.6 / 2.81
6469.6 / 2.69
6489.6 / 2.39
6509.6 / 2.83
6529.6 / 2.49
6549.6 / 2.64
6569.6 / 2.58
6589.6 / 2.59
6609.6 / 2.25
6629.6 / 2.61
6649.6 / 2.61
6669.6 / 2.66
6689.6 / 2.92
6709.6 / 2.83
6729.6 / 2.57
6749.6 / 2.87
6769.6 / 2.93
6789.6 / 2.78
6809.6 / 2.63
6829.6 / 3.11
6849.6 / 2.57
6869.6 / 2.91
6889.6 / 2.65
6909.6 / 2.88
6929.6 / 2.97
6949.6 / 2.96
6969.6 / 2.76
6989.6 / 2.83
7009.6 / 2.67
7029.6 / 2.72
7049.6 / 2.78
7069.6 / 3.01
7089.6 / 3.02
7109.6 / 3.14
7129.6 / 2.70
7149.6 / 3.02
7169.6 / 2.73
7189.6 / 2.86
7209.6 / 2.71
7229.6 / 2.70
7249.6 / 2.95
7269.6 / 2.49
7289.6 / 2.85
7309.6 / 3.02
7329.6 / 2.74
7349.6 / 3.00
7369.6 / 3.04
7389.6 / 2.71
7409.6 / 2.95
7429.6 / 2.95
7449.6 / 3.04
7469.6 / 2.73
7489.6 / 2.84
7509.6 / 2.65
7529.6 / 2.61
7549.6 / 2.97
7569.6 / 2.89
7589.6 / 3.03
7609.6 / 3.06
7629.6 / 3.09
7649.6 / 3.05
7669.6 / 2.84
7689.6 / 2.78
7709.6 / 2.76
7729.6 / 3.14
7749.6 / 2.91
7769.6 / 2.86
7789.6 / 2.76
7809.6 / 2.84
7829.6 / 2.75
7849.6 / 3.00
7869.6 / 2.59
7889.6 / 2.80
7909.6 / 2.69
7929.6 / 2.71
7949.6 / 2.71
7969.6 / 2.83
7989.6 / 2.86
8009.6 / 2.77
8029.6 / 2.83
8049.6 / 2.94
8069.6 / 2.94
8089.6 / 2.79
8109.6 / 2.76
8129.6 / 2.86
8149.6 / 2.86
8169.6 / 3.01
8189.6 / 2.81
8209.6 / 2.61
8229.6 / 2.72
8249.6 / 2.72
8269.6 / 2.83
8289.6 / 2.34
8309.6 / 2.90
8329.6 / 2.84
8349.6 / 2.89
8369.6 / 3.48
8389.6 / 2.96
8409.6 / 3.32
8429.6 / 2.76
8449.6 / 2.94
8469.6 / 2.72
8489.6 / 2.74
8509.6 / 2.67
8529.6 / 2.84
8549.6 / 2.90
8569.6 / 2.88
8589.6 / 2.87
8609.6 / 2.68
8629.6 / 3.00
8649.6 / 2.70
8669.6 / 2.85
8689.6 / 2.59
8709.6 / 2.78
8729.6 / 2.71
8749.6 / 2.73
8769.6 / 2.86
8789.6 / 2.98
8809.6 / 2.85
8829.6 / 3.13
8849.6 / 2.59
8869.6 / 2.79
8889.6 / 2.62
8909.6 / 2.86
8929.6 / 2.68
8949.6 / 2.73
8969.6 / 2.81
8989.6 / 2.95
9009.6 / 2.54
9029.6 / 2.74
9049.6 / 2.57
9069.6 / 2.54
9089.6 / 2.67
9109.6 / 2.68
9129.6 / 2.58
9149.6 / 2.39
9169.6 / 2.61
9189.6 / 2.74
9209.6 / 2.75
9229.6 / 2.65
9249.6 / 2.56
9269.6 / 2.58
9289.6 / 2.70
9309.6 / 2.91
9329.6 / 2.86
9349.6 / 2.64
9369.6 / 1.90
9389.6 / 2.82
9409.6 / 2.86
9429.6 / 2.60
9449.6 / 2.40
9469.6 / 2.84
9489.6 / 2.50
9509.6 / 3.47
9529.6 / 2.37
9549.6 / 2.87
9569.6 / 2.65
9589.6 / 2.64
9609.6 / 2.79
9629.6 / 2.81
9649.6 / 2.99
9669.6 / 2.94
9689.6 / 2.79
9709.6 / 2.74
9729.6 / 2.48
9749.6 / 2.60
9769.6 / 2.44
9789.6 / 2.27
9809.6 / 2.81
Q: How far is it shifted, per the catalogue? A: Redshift 0.28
